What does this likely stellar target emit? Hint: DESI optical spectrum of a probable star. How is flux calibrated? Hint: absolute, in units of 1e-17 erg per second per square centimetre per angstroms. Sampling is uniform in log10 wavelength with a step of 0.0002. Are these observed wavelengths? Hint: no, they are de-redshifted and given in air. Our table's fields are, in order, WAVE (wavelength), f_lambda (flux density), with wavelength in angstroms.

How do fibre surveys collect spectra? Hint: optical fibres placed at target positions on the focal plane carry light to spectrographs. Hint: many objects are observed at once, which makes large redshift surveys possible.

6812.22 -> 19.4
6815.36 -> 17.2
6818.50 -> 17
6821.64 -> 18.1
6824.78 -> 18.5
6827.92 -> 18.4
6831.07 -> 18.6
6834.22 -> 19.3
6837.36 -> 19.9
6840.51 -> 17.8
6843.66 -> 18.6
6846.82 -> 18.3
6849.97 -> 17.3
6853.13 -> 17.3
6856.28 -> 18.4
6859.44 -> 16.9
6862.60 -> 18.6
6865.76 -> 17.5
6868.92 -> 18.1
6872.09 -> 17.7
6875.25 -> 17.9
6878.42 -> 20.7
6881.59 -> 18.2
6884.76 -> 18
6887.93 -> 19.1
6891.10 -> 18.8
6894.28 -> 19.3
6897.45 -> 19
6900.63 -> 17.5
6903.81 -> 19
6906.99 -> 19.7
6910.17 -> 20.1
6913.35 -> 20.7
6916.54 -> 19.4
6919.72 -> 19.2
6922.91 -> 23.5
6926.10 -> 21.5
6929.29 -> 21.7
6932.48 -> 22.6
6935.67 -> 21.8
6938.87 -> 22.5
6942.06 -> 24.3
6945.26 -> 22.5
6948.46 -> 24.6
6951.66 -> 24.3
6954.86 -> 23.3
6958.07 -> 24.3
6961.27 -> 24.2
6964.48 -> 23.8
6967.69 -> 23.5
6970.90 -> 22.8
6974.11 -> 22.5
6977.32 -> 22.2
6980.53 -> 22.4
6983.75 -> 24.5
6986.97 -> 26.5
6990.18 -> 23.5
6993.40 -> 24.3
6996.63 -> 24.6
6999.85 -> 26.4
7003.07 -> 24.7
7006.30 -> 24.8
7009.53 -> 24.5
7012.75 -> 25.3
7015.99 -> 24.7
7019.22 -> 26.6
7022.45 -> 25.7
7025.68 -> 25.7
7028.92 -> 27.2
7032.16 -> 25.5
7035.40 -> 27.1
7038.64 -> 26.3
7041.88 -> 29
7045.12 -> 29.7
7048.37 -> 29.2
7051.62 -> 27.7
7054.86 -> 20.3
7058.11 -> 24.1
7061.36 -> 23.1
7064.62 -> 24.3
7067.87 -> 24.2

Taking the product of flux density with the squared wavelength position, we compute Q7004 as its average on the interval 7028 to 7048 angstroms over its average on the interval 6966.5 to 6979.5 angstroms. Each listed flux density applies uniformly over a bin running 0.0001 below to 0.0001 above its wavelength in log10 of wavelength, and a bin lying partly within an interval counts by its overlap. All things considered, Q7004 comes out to 1.2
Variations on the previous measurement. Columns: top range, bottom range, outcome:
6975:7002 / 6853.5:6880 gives 1.38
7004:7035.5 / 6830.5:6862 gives 1.48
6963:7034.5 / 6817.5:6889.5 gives 1.41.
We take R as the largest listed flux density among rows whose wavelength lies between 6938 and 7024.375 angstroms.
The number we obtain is 26.6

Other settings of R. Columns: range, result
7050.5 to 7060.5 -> 27.7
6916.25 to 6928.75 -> 23.5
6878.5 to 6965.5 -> 24.6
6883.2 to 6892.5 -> 19.1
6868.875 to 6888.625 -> 20.7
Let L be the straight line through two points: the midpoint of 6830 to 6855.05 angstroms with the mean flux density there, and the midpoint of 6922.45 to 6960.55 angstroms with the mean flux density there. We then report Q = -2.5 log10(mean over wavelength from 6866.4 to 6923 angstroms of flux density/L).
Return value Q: 0.10 mag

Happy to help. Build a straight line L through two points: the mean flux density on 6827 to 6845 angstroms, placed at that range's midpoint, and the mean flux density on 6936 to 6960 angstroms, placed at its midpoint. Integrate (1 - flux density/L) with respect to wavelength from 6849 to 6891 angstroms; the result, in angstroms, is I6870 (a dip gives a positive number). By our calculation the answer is 4.3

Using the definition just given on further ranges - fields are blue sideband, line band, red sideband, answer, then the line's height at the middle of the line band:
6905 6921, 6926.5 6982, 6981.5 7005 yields -1.8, 22.4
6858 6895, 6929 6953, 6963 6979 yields -1.8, 21.5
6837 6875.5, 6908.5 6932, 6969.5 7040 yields 0.0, 21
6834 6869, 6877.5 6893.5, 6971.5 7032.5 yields 0.6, 19.6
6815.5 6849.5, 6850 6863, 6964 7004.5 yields 1.1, 19.3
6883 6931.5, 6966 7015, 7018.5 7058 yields -0.1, 24.1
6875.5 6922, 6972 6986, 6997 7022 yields 0.3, 23.6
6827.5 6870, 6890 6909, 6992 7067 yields 1.3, 20.3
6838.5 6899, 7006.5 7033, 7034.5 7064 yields -0.8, 24.9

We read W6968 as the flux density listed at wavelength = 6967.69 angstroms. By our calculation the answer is 23.5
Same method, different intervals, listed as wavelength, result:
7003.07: 24.7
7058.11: 24.1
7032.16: 25.5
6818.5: 17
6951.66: 24.3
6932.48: 22.6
